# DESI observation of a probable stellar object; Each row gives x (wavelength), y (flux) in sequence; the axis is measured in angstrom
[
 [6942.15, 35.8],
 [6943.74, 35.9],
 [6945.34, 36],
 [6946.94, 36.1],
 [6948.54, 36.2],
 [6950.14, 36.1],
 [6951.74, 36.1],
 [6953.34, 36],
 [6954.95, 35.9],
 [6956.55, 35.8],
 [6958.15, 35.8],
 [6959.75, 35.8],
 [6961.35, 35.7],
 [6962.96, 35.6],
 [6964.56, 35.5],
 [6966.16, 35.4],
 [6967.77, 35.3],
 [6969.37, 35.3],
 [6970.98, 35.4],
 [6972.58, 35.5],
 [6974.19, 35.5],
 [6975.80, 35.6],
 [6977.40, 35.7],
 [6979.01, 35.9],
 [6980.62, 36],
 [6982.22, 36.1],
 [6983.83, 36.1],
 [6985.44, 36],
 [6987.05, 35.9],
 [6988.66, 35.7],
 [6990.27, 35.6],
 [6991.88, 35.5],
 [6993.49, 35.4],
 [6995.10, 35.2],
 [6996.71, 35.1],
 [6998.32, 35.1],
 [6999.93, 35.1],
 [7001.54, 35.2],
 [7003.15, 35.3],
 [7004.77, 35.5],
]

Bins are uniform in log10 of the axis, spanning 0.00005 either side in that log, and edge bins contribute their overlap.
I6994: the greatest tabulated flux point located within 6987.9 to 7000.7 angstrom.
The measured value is 35.7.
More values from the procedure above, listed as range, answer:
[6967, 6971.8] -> 35.4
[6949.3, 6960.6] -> 36.1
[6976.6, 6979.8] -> 35.9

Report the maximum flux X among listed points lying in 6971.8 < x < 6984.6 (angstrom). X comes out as 36.1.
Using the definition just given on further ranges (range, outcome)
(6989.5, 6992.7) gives 35.6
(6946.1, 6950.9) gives 36.2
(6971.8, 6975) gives 35.5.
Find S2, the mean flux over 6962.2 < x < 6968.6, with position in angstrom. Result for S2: 35.5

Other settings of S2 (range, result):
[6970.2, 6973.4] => 35.5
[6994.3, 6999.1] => 35.1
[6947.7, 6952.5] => 36.1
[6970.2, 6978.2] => 35.6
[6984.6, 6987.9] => 35.9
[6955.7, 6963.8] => 35.8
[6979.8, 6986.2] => 36.1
